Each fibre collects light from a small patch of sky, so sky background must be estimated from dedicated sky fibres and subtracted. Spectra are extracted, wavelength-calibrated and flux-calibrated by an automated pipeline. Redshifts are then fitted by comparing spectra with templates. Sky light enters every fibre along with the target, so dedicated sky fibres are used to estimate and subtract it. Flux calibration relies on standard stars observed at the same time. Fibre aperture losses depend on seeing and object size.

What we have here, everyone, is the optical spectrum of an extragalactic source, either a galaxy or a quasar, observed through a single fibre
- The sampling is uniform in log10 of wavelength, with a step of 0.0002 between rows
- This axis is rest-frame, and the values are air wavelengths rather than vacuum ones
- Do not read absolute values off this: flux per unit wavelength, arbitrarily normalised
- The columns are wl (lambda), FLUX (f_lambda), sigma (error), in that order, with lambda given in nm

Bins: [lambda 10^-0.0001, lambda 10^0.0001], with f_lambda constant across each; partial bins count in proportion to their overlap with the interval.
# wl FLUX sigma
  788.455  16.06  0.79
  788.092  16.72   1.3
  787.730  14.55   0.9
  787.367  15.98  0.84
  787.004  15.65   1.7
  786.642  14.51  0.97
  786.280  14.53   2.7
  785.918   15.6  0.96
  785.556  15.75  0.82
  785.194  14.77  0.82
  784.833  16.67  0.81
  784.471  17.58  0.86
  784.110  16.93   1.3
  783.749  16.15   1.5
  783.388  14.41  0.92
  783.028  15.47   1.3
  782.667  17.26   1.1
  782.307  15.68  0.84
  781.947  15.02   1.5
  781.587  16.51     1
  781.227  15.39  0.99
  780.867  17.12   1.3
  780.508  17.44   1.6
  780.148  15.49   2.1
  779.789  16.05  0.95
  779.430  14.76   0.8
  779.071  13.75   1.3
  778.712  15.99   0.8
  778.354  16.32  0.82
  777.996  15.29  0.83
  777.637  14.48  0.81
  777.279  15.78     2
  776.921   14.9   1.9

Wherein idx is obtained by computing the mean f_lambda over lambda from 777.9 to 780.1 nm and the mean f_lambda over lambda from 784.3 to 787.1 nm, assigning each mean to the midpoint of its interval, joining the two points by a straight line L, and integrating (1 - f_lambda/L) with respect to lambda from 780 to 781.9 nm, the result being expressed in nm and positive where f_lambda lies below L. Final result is -0.11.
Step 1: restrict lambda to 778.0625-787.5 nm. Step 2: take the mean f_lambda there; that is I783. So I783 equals 15.8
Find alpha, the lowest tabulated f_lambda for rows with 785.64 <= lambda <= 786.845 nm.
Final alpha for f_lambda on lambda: 14.51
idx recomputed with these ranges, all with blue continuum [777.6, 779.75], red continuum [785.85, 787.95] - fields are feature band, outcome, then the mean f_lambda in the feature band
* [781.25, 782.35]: -0.037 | 15.7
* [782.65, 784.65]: -0.139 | 16.2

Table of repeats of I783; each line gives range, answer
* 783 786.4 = 15.8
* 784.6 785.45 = 15.8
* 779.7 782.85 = 16.2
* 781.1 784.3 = 15.9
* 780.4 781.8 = 16.5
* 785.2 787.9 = 15.2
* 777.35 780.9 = 15.6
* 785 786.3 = 15.3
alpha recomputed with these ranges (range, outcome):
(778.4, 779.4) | 13.75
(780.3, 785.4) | 14.41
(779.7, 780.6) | 15.49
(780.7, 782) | 15.02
